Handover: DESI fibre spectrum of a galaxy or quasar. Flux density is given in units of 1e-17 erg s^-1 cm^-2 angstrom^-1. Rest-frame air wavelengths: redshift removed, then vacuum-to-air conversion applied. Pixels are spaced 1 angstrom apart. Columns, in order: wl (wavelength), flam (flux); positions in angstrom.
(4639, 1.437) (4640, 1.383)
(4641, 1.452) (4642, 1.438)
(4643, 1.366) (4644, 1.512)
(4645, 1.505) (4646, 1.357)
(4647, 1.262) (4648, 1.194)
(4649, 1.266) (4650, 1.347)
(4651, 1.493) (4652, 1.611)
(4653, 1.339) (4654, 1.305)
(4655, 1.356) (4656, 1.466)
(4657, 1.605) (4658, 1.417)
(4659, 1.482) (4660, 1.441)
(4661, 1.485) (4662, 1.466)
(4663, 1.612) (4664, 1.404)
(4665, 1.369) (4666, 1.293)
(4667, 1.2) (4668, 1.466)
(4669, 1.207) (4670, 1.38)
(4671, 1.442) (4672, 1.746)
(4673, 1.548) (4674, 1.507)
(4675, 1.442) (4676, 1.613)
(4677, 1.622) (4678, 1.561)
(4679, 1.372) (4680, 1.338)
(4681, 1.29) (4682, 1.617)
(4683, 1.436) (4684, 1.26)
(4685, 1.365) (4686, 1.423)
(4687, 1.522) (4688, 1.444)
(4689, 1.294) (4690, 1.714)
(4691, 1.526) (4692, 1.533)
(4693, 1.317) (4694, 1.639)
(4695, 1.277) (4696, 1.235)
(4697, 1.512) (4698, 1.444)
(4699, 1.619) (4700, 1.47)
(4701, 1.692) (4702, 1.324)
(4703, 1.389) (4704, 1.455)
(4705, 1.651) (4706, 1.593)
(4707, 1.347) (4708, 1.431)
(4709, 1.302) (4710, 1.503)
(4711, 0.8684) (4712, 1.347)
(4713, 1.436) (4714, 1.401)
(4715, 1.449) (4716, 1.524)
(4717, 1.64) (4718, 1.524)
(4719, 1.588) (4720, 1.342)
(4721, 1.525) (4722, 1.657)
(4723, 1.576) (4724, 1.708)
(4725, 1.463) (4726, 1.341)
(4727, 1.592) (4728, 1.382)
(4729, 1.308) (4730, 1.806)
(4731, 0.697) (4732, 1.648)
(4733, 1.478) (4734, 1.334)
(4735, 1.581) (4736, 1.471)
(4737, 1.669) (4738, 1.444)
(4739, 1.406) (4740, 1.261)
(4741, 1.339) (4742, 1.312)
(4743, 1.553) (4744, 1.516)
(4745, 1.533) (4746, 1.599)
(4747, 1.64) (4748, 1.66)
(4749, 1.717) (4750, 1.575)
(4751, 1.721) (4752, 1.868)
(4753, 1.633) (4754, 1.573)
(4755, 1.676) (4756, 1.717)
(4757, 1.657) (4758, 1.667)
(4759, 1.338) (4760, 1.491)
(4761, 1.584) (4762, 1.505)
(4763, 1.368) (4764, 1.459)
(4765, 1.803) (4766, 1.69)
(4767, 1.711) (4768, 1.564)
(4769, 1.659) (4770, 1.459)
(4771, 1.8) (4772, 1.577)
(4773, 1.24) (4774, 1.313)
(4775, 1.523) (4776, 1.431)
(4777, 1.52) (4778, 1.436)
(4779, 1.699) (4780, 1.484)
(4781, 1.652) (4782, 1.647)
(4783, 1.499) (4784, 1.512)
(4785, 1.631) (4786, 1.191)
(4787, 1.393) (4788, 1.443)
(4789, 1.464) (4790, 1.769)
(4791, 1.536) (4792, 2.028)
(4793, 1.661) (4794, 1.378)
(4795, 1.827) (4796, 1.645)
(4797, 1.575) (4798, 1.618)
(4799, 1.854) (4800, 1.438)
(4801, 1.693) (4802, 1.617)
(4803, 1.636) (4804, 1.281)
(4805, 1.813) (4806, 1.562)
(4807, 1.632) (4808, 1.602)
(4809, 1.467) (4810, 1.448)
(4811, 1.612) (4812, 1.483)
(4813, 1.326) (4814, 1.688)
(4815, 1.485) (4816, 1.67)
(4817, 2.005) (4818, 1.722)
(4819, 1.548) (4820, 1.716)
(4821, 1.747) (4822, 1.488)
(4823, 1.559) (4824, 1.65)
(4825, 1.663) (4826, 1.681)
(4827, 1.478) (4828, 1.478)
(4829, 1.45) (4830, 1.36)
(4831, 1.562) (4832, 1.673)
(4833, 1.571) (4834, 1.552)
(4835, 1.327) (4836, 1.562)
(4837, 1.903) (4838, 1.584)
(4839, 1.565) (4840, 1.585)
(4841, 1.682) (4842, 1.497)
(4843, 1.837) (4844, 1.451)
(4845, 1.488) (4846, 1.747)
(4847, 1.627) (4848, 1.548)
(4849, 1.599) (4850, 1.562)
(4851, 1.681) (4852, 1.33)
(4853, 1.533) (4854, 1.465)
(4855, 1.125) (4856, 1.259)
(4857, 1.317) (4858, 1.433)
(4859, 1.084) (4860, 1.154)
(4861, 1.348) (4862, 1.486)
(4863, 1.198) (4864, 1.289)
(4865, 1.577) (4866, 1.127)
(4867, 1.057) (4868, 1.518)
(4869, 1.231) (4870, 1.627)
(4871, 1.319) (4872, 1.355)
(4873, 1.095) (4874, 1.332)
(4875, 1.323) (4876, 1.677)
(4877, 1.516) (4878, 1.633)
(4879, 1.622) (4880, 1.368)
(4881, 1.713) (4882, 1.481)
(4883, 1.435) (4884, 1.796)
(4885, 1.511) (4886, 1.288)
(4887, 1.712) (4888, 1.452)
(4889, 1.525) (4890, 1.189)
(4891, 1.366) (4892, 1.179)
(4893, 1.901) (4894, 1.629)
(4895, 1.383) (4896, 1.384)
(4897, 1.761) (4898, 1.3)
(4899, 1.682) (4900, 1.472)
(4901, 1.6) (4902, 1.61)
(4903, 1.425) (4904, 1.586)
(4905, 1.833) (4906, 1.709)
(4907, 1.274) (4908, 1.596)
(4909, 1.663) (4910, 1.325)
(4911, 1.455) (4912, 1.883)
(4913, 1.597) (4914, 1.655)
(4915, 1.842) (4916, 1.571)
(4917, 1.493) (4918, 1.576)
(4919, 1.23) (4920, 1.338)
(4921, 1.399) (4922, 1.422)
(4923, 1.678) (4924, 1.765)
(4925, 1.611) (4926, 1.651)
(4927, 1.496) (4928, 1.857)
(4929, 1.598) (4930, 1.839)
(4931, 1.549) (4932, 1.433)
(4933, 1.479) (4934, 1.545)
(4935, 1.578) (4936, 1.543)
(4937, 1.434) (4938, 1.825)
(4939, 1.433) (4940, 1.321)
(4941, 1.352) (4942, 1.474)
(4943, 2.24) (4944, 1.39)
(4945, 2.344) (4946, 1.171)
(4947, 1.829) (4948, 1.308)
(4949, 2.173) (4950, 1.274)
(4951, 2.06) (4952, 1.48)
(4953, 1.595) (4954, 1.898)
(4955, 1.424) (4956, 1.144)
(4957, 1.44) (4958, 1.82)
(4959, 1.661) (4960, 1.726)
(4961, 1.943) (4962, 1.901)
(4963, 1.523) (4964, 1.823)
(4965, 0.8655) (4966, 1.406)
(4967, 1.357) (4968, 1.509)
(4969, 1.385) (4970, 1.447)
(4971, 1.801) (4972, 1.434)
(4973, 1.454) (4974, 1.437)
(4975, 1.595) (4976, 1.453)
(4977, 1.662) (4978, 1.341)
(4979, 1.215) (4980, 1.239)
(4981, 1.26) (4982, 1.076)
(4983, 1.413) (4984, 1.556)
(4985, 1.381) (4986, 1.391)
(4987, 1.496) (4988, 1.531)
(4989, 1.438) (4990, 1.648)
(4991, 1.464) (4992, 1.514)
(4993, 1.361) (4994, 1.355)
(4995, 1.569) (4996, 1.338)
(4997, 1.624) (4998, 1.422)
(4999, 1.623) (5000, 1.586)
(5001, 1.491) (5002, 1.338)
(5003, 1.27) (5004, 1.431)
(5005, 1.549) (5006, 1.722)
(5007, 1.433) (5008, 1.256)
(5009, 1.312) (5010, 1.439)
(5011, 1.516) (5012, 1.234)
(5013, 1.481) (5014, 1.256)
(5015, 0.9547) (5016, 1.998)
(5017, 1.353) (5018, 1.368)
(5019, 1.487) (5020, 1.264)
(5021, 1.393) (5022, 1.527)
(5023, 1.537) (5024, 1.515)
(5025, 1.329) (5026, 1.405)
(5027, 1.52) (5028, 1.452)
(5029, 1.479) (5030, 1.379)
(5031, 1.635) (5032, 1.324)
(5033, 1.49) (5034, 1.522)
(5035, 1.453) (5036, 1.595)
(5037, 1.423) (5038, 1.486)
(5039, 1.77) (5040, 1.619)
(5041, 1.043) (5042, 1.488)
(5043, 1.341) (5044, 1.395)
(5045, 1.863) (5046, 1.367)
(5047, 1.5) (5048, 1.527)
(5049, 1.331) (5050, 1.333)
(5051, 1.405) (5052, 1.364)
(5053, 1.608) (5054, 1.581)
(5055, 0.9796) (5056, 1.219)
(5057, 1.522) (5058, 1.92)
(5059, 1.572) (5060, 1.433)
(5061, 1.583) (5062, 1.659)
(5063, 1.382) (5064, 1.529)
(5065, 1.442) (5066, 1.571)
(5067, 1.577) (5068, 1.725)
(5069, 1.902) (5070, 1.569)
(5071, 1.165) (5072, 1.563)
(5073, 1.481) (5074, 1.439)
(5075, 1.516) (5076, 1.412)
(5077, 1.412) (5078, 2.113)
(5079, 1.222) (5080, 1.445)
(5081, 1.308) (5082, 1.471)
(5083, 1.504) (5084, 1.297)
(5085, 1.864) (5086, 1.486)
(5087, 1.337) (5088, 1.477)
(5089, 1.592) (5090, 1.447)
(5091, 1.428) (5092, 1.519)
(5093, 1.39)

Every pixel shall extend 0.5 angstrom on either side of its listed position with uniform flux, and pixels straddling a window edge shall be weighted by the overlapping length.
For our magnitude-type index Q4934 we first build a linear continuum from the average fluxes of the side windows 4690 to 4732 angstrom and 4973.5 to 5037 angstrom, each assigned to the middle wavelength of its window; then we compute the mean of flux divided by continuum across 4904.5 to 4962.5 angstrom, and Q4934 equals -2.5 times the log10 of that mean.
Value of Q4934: -0.12 mag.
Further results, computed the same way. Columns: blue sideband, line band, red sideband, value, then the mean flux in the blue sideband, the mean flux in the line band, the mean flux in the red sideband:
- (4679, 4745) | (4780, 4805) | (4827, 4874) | -0.10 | 1.45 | 1.59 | 1.45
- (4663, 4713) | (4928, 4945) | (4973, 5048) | -0.11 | 1.44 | 1.6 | 1.45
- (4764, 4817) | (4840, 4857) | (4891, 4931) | 0.03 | 1.57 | 1.52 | 1.57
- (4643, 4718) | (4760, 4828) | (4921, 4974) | -0.05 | 1.44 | 1.58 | 1.59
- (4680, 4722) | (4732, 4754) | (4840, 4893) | -0.07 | 1.45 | 1.54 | 1.44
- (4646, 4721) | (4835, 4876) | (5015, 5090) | 0.02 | 1.44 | 1.44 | 1.48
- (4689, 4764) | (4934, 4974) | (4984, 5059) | -0.08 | 1.49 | 1.58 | 1.45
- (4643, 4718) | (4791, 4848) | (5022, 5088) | -0.10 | 1.44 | 1.6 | 1.49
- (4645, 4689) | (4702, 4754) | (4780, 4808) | 0.01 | 1.43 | 1.49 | 1.59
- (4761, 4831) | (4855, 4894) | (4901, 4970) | 0.12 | 1.57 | 1.41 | 1.58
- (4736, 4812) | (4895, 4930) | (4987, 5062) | -0.04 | 1.57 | 1.57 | 1.46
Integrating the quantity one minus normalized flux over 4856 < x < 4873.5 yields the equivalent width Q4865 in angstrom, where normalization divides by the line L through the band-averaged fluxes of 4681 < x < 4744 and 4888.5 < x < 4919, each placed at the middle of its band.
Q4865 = 2.5 angstrom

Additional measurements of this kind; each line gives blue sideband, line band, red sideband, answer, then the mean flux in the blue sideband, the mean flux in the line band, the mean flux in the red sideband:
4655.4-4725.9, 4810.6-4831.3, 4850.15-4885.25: -2.53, 1.46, 1.59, 1.4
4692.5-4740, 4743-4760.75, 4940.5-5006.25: -1.91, 1.45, 1.62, 1.52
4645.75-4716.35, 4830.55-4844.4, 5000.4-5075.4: -1.45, 1.43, 1.6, 1.47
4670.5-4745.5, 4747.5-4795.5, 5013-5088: -3.76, 1.46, 1.58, 1.48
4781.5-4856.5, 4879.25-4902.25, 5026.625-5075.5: 0.55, 1.57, 1.51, 1.49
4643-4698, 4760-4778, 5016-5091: -1.13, 1.43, 1.54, 1.48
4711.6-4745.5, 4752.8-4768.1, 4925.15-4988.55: -1.16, 1.47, 1.59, 1.54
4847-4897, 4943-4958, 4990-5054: -2.04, 1.43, 1.64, 1.45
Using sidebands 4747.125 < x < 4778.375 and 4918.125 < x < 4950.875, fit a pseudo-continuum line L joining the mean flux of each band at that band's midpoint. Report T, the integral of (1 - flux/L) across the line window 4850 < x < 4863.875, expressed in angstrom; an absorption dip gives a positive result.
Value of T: 2.08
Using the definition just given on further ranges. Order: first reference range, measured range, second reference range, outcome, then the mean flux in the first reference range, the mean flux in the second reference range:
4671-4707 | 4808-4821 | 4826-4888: -1.1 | 1.48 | 1.47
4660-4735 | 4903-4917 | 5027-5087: -1.2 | 1.45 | 1.49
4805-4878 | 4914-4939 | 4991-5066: -1.5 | 1.5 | 1.46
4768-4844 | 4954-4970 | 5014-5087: -0.2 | 1.58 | 1.48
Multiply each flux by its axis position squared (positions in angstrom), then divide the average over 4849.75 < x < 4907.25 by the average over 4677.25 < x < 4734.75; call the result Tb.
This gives 1.07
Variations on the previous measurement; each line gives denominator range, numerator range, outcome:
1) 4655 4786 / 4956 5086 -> 1.12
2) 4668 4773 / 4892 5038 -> 1.12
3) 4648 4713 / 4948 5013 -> 1.18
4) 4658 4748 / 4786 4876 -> 1.10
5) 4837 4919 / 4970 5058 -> 1.02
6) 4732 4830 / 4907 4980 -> 1.07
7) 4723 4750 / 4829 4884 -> 1.04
